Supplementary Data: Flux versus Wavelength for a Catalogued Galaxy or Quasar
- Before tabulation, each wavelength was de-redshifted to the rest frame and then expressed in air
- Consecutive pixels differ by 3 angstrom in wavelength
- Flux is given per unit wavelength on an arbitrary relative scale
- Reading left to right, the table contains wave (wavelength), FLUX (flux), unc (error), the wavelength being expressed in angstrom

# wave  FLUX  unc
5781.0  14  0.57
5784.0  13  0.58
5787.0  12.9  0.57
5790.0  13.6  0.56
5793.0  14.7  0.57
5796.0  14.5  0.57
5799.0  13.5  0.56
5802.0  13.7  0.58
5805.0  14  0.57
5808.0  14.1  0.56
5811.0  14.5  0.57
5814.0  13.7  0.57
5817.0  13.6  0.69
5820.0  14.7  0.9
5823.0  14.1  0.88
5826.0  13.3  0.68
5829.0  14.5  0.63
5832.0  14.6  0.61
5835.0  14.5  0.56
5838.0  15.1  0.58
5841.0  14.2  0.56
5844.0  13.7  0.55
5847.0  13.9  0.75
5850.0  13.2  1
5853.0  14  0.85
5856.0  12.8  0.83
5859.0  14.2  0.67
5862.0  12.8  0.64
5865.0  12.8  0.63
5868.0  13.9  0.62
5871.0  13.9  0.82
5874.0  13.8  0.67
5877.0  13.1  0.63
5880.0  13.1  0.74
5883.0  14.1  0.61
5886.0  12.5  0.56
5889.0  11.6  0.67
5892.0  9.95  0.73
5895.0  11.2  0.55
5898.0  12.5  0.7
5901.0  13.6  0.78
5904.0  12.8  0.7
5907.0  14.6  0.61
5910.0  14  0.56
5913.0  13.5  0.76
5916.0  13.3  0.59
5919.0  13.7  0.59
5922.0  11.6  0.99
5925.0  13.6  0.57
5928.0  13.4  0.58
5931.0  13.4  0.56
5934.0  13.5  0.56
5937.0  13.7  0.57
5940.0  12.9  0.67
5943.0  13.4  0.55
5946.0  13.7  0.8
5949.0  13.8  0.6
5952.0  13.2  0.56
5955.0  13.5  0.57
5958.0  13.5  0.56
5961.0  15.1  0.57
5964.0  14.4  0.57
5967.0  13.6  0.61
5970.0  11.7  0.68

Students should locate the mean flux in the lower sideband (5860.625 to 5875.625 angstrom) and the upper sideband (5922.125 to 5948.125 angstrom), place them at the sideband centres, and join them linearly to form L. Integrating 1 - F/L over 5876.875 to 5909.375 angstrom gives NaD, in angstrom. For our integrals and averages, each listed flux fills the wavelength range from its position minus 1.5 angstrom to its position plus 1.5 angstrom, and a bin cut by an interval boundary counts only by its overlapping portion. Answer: 1.8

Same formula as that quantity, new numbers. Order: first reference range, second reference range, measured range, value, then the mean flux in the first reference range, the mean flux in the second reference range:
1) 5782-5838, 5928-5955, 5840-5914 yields 2.9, 14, 13.4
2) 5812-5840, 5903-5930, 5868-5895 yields 2.0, 14.2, 13.4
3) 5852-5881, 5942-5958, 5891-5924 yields 1.5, 13.4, 13.5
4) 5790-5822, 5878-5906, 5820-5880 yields -2.6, 14.1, 12.4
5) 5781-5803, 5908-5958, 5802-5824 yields -0.6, 13.7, 13.4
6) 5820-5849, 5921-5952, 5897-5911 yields 0.1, 14.2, 13.3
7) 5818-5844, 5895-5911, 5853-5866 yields 0.6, 14.3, 13.3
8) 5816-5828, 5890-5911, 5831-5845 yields -0.8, 14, 12.6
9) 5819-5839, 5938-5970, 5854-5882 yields 1.5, 14.4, 13.6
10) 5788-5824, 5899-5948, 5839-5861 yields 0.1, 14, 13.4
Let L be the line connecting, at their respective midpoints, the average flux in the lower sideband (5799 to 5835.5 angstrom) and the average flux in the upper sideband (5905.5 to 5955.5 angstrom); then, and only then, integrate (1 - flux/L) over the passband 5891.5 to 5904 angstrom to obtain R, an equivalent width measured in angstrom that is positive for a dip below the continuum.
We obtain 1.42 angstrom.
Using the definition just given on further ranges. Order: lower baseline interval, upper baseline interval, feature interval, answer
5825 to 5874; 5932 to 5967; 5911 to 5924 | 0.6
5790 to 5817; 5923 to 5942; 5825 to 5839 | -0.5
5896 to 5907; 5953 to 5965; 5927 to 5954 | 0.6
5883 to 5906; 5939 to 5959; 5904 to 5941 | -1.7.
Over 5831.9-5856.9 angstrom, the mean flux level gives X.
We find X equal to 14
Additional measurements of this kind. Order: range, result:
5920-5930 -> 12.9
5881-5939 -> 13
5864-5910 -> 12.9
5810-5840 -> 14.3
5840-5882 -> 13.5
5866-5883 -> 13.6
